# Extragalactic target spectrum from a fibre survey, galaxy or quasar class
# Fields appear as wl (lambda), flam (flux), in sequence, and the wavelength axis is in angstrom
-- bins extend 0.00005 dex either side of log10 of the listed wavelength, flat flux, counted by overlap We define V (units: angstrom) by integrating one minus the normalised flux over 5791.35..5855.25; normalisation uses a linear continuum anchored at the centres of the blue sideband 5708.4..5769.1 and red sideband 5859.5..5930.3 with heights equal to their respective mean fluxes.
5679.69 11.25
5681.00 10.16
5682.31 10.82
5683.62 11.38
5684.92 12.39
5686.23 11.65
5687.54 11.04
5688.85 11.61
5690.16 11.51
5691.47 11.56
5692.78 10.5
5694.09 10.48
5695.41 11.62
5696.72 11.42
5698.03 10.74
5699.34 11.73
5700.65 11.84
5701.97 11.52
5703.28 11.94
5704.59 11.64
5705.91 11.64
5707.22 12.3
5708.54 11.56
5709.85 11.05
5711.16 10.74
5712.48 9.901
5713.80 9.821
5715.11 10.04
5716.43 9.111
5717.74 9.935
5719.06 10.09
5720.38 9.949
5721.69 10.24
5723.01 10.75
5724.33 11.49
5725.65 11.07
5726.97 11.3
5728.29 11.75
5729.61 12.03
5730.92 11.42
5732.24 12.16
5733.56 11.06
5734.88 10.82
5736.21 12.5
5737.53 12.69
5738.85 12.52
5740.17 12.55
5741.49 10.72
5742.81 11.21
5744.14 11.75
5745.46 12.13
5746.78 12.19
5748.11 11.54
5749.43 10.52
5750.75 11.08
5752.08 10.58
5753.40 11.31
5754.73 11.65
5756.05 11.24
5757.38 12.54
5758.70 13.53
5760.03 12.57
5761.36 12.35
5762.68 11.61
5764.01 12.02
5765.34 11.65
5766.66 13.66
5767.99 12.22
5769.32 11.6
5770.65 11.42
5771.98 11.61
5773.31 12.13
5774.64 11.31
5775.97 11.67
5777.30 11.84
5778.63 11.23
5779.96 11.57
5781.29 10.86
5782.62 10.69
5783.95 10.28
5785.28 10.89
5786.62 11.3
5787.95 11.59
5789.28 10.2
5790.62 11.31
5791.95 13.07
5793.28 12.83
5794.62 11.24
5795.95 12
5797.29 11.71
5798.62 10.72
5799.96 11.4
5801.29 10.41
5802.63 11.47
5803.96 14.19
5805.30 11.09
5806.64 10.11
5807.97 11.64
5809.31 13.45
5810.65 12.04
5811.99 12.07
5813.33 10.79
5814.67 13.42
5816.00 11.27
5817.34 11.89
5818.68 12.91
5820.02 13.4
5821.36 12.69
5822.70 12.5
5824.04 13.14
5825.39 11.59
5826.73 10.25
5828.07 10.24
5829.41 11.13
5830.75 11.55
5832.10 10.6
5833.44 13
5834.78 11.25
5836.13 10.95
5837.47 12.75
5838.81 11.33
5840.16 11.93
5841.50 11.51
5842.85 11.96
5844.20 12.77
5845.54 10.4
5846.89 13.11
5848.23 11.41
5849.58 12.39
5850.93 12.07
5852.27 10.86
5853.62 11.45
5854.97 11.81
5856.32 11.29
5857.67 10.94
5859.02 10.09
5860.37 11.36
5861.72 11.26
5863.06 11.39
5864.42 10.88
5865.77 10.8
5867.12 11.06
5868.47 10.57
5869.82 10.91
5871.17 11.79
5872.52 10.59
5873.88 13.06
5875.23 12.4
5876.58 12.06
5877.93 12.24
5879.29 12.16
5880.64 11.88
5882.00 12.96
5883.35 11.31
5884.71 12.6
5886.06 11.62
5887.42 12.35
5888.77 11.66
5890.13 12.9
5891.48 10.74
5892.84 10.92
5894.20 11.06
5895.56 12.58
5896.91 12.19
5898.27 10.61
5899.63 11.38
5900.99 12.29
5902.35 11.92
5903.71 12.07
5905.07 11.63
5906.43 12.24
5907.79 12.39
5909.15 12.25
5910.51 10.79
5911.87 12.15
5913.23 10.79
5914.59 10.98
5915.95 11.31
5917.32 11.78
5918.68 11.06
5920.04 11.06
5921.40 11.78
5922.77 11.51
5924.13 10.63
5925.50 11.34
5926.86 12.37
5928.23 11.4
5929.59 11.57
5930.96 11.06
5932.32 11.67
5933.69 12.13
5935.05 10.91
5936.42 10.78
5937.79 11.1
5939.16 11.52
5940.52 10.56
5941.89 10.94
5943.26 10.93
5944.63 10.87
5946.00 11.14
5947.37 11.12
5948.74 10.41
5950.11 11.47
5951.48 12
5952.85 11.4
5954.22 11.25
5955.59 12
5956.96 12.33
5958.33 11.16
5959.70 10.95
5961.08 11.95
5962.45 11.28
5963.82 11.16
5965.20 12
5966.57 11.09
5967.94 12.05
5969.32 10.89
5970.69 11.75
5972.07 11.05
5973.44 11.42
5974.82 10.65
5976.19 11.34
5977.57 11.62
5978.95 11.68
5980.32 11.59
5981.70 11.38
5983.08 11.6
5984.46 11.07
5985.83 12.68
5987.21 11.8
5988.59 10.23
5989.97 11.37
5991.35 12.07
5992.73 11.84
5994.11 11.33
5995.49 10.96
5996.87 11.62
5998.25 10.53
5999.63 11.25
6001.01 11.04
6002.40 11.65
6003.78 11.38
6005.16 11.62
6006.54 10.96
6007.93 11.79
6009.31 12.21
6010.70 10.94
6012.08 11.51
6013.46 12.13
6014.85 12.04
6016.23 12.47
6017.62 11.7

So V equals -1.7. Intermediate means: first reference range 11.4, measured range 11.8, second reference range 11.6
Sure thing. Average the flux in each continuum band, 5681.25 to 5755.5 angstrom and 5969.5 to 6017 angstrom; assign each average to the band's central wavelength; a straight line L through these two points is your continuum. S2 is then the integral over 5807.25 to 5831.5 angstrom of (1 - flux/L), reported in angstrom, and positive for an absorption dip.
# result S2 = -1.4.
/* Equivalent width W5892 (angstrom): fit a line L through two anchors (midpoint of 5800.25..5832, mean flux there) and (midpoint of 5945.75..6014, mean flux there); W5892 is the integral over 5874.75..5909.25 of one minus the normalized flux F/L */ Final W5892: -0.8 angstrom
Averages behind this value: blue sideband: 11.9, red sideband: 11.4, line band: 11.9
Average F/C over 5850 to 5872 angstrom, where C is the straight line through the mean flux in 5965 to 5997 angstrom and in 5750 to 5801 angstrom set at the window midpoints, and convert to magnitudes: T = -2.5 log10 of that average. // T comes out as 0.037 mag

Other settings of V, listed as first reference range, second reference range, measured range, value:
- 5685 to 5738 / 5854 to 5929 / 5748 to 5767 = -1.0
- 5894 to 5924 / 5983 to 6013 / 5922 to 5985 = 1.0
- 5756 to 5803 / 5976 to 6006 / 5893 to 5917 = -0.3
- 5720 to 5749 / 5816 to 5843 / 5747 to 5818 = 0.1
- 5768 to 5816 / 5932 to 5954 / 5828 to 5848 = -0.4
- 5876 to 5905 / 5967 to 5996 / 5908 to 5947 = 1.3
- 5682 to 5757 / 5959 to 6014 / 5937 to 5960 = 0.3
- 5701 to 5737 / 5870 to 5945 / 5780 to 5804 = -0.3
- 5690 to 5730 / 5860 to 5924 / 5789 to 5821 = -1.6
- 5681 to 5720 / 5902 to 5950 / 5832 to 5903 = -2.3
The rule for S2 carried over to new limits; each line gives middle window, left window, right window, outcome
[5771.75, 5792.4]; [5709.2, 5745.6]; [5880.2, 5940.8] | -0.2 angstrom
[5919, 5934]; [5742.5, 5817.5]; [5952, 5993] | 0.1 angstrom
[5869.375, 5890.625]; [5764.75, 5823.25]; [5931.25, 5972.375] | -0.9 angstrom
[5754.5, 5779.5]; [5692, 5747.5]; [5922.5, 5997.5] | -1.6 angstrom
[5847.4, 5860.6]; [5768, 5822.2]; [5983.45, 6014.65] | 0.3 angstrom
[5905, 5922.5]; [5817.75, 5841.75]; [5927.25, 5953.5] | -0.3 angstrom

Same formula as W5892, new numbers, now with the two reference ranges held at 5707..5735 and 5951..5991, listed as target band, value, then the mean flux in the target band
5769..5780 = -0.64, 11.6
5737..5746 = -0.87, 11.9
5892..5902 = -0.26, 11.6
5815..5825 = -1.32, 12.5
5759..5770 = -1.32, 12.2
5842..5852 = -0.72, 12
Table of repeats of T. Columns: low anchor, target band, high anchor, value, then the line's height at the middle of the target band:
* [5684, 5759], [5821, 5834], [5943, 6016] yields -0.02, 11.4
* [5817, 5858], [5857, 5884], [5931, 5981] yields 0.02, 11.7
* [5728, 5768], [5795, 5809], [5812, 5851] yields 0.03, 11.9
